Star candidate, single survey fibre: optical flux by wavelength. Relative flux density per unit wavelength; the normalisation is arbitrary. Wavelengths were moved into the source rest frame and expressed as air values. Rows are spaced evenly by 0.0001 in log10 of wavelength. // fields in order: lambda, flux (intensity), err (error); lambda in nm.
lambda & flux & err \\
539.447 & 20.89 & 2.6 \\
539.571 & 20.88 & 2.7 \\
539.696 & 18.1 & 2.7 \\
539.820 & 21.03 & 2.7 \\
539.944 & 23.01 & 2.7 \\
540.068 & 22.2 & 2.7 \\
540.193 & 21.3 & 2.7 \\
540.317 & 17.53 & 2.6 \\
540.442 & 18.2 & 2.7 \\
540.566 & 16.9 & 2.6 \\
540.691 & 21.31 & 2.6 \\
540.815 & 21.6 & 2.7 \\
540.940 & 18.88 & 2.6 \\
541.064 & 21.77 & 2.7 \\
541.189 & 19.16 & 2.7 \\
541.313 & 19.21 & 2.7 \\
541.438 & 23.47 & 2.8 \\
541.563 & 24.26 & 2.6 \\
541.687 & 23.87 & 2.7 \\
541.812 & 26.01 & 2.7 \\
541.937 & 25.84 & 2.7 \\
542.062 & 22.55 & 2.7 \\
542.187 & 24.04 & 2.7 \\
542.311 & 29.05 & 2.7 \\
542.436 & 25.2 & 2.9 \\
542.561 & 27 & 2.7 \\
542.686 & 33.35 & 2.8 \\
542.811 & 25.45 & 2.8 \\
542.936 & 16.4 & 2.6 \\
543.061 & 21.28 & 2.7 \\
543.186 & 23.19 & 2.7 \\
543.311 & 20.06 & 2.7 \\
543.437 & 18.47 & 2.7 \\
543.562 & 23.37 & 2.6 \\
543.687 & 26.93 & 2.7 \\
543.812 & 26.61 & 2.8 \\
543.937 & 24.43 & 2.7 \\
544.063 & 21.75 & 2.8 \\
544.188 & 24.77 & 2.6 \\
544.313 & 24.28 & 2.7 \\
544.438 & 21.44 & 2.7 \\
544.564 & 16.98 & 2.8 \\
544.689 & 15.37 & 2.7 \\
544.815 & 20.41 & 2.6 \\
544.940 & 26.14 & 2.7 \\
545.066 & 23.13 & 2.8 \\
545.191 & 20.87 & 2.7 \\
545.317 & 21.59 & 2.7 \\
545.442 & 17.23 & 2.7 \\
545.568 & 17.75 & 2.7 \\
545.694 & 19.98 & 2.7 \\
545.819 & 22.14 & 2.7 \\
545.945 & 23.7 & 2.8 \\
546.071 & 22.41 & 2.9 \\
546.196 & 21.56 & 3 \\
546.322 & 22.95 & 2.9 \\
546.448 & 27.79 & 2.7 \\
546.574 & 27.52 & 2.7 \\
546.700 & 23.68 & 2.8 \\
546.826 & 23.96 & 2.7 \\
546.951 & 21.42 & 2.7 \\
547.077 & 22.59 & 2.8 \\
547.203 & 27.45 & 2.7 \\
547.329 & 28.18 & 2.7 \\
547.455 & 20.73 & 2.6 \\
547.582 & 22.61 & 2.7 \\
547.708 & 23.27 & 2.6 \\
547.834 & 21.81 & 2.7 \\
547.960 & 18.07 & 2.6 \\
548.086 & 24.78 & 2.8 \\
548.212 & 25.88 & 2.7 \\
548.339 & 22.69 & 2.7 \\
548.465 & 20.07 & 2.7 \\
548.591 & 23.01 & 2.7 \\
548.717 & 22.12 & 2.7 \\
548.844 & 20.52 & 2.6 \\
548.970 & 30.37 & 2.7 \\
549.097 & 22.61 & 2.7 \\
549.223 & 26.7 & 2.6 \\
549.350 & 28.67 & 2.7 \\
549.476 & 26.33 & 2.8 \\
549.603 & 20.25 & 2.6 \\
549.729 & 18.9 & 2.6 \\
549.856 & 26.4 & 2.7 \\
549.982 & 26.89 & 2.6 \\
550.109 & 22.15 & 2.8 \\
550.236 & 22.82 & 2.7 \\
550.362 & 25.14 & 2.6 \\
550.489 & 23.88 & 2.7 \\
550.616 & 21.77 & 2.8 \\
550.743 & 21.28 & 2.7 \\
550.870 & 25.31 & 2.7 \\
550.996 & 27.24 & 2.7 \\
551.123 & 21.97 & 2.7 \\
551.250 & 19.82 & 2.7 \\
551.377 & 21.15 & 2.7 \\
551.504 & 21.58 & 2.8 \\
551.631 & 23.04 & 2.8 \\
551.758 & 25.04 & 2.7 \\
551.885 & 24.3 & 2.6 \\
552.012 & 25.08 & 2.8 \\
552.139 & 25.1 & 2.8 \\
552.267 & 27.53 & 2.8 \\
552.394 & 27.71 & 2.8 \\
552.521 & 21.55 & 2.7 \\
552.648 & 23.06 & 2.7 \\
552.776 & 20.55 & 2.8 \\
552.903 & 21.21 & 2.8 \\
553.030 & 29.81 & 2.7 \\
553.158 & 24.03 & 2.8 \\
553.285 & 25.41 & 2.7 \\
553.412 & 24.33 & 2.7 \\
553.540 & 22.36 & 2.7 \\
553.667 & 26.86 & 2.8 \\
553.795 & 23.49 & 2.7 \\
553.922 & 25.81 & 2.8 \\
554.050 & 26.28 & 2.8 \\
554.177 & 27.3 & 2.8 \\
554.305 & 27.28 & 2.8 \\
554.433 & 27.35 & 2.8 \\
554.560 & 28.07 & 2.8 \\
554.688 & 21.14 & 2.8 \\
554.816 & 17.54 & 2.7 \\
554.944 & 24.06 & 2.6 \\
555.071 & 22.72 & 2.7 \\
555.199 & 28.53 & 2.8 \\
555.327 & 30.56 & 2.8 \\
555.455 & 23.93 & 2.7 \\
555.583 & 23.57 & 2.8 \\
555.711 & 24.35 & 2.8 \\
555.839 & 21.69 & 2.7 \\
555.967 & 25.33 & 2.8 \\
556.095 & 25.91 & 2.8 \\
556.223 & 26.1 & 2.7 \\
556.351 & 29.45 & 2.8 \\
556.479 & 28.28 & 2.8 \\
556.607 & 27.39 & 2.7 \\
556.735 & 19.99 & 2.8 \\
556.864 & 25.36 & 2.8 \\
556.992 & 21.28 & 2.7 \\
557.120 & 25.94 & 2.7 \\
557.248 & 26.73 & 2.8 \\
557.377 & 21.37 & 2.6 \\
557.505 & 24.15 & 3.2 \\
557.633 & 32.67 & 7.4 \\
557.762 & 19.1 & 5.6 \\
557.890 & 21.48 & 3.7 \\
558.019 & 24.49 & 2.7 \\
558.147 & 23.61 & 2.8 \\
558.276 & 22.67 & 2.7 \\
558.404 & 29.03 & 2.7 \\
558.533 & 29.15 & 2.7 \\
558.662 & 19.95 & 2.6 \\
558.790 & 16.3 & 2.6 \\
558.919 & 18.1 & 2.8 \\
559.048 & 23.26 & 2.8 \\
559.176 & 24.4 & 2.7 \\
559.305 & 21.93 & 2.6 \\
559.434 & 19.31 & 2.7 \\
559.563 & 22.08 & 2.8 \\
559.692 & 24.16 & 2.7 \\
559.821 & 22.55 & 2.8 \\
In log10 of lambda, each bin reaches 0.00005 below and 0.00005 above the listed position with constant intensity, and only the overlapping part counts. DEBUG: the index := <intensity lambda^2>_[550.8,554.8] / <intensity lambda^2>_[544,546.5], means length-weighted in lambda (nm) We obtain 1.2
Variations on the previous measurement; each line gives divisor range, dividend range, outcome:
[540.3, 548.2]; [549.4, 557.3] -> 1.12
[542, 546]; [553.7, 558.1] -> 1.15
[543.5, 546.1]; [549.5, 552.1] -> 1.08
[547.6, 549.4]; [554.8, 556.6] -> 1.11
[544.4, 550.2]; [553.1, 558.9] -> 1.11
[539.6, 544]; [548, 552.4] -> 1.09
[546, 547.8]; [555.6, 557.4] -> 1.08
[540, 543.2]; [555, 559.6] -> 1.13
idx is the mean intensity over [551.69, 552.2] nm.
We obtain 24.9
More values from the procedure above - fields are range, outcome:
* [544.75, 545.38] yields 22.4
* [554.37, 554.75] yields 25.6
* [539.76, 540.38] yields 21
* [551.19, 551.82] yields 22.1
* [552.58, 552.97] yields 21.7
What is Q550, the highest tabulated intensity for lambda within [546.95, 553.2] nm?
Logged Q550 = 30.37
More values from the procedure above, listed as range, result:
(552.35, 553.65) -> 29.81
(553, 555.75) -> 30.56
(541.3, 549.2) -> 33.35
